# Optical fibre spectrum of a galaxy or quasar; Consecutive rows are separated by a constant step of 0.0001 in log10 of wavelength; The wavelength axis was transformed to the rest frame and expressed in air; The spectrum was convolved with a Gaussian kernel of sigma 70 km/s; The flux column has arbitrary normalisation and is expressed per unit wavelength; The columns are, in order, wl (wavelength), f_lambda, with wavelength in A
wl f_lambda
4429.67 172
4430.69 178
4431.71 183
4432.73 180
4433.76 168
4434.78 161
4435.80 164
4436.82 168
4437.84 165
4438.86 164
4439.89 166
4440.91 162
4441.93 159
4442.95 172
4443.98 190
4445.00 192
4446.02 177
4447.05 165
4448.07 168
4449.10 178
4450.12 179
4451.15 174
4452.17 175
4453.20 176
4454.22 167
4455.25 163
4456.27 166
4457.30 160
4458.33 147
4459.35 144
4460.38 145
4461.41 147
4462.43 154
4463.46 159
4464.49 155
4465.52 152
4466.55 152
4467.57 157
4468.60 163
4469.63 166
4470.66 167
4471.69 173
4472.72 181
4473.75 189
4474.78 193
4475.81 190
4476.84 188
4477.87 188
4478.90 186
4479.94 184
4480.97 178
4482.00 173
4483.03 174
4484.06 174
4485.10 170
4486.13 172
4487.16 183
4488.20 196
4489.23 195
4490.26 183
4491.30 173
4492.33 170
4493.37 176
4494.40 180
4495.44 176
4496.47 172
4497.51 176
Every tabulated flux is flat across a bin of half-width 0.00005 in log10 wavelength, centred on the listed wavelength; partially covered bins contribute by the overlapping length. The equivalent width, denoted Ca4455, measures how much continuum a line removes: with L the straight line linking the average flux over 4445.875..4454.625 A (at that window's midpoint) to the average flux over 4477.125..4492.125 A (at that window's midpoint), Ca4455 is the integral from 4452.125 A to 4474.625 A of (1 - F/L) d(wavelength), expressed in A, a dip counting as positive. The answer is 1.8 A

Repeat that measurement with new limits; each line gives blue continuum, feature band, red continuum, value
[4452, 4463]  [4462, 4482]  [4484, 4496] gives -0.6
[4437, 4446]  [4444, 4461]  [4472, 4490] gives 0.7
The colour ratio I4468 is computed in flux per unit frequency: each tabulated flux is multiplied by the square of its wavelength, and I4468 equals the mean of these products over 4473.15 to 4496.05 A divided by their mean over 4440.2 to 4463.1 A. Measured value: 1.11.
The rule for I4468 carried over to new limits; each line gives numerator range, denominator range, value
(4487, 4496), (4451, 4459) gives 1.11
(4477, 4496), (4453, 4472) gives 1.15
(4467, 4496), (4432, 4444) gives 1.09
